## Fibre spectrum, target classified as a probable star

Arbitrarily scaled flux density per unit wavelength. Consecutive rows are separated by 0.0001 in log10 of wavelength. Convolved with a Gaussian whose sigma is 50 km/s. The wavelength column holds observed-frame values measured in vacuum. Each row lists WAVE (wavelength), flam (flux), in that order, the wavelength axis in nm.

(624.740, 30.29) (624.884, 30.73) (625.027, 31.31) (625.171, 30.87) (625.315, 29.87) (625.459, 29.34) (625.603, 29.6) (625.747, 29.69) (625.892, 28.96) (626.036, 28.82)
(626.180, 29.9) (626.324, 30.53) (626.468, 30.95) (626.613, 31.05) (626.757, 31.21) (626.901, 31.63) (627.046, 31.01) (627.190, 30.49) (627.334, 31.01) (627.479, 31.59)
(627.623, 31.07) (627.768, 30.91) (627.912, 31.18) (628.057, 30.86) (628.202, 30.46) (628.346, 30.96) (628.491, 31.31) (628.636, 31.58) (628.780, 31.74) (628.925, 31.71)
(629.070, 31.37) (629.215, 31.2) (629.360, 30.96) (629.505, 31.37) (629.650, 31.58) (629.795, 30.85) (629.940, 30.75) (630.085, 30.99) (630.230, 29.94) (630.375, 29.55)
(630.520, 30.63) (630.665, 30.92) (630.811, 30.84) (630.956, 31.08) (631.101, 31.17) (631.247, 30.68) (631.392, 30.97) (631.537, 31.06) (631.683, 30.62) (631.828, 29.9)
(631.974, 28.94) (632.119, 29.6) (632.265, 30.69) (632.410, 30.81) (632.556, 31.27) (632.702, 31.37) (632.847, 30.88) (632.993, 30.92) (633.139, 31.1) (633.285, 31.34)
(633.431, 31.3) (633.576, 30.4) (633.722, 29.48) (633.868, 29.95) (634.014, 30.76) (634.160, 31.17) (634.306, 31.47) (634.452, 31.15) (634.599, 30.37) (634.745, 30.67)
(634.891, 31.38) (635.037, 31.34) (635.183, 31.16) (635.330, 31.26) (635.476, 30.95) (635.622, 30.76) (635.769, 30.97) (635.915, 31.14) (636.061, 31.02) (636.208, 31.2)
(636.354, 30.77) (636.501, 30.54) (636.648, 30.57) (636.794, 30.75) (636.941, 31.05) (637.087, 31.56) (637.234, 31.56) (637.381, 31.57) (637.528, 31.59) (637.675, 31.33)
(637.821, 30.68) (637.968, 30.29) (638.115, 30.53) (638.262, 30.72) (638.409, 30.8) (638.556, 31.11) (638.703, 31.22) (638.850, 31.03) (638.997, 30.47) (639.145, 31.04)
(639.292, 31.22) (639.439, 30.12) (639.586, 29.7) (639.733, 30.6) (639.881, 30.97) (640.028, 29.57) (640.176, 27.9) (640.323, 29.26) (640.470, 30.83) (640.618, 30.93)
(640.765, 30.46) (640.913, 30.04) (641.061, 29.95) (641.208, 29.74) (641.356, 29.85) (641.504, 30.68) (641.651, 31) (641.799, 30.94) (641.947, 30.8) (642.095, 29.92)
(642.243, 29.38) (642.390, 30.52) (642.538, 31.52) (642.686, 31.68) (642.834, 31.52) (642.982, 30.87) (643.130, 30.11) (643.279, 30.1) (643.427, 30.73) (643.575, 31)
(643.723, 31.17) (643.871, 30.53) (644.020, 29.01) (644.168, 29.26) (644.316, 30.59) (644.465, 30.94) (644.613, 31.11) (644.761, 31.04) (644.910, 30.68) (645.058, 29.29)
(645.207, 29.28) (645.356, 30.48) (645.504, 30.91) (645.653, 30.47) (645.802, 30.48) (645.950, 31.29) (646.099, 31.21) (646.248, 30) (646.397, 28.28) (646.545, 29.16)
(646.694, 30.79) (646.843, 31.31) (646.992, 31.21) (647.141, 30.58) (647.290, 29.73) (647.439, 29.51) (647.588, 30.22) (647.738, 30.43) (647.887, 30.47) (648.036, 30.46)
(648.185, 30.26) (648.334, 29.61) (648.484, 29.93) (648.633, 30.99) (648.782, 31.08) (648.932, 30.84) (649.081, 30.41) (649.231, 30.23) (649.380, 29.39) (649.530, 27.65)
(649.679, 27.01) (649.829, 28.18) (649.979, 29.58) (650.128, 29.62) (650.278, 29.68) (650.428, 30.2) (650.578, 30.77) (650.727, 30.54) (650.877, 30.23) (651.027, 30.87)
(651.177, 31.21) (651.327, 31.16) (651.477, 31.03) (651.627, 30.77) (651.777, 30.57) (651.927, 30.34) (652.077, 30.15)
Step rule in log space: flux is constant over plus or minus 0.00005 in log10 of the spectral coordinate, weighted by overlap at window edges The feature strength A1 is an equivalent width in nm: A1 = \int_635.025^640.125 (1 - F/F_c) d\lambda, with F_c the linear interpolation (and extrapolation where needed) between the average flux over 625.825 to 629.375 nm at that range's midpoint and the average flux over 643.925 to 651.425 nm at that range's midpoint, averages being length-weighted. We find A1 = -0.06 nm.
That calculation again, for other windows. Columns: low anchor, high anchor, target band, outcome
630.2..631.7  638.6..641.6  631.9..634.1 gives 0.001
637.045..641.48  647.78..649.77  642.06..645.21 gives -0.028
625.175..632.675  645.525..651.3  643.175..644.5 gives -0.004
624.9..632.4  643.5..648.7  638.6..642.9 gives 0.000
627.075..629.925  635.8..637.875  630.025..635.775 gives 0.072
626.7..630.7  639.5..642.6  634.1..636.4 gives -0.034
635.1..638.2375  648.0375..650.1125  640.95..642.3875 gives 0.010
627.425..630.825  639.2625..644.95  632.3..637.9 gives -0.046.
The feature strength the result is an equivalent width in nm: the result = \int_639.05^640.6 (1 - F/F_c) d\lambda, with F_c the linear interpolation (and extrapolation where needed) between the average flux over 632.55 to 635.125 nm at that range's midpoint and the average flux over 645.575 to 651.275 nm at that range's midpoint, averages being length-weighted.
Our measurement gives 0.02 nm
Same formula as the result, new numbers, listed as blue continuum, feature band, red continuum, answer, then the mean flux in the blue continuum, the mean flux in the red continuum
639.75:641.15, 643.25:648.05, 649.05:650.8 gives -0.11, 30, 29.4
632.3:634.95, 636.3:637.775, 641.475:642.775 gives -0.01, 30.9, 30.7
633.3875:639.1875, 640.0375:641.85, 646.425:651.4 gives 0.03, 30.9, 30.1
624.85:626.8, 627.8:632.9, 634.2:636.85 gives -0.05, 30.2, 31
